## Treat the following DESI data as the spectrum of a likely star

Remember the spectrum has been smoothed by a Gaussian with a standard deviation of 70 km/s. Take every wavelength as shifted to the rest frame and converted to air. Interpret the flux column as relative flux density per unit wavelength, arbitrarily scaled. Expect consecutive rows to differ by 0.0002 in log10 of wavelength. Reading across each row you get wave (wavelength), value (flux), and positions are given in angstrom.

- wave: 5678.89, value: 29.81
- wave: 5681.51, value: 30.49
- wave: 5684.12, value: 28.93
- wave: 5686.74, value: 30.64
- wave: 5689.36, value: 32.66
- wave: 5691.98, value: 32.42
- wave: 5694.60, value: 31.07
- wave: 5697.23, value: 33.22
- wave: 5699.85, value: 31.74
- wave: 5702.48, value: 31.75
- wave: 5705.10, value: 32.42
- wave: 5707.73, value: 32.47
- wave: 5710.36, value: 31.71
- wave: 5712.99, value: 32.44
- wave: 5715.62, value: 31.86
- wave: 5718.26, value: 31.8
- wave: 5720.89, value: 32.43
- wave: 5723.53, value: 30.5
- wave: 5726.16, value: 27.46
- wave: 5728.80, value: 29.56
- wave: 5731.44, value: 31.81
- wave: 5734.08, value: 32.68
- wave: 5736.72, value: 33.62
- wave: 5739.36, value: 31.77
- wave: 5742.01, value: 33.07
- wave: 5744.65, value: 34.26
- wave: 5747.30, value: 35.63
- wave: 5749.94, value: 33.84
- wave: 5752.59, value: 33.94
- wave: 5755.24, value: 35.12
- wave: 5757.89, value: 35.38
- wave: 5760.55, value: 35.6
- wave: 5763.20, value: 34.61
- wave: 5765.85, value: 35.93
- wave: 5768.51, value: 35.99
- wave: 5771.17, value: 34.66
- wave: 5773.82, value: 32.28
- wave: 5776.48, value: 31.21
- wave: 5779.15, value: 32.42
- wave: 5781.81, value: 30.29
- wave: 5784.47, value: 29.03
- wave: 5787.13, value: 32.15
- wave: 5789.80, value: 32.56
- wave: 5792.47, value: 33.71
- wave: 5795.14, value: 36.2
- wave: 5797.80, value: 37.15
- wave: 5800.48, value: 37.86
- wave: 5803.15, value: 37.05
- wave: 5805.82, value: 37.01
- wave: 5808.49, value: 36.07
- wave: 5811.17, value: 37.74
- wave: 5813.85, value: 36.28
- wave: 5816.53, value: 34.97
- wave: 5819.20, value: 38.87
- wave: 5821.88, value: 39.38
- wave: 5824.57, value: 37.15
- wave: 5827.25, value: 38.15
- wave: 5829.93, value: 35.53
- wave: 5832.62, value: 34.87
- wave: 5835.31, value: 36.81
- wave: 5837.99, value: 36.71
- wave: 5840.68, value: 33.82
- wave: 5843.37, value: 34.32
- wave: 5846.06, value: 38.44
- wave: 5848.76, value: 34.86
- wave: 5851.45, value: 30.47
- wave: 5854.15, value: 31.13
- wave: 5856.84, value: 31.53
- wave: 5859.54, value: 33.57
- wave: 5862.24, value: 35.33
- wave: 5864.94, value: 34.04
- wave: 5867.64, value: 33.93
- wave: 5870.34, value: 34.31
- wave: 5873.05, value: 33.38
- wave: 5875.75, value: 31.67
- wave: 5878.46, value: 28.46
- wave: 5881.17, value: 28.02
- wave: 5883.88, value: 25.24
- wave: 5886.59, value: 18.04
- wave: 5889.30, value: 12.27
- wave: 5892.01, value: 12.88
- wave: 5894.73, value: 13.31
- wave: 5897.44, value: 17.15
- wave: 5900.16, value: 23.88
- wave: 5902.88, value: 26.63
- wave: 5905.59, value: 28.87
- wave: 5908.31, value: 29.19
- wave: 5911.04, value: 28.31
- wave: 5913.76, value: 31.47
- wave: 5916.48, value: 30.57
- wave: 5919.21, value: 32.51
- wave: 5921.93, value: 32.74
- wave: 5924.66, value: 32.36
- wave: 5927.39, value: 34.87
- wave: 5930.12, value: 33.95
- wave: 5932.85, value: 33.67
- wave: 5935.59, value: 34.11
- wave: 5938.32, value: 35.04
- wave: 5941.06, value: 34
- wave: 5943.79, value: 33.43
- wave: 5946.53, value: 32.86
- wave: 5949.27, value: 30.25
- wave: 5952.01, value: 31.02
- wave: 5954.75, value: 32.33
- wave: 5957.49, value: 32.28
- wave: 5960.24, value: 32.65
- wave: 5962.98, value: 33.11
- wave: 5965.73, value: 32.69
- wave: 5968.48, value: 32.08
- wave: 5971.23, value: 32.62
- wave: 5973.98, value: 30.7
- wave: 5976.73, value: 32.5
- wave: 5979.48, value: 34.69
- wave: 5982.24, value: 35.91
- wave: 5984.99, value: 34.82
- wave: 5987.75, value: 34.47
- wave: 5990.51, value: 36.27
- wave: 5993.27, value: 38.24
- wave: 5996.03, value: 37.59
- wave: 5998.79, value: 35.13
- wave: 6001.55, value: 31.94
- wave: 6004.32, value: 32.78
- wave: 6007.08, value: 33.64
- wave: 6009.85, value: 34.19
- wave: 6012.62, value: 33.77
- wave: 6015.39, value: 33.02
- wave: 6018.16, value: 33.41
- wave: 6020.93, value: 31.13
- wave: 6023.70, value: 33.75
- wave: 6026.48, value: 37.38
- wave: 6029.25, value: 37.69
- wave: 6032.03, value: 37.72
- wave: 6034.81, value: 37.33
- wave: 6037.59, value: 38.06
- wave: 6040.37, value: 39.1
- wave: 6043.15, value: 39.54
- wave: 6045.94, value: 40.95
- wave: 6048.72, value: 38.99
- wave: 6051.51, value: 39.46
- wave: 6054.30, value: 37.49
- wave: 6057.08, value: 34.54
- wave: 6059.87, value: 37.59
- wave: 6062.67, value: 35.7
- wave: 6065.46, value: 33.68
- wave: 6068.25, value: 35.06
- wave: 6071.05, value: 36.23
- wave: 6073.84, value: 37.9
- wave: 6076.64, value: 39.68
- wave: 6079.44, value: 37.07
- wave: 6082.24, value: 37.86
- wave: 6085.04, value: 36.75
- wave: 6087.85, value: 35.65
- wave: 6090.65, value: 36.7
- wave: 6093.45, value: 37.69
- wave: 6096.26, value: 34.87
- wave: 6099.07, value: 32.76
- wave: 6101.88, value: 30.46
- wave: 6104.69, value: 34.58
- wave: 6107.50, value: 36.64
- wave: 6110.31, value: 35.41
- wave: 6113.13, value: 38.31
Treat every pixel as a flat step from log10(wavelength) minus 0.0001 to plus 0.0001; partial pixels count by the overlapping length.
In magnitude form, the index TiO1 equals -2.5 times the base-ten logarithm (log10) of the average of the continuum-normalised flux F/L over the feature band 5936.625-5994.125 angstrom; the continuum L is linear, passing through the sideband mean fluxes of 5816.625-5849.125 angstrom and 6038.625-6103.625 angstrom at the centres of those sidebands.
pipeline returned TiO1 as 0.10 mag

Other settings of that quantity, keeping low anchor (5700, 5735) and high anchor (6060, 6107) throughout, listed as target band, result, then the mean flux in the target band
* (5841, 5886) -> 0.03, 32.2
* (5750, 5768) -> -0.10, 35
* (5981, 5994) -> -0.03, 35.8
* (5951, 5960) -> 0.08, 32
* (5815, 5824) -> -0.15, 37.7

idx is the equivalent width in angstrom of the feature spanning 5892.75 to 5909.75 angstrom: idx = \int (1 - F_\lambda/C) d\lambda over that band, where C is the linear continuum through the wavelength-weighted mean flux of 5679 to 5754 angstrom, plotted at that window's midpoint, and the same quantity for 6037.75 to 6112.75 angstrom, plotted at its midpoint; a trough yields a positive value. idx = 5.72 angstrom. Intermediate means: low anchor 32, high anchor 36.7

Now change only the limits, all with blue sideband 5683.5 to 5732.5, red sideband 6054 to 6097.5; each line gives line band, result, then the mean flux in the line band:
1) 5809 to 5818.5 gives -1.0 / 36.5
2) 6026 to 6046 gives -1.3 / 38.4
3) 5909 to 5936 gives 1.6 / 32.3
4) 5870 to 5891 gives 5.0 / 25.8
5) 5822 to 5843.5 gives -2.0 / 36.2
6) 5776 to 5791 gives 0.6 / 31.3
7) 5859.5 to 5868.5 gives -0.2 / 34.3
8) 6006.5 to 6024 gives 1.2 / 33.2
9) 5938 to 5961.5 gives 1.5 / 32.5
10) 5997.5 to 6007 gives 0.6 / 33.3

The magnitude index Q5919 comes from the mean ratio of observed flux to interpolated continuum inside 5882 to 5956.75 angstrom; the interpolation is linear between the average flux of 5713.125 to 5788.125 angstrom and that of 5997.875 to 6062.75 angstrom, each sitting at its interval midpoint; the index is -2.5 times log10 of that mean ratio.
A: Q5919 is 0.23 mag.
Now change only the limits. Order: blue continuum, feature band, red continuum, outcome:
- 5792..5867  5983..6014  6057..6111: 0.03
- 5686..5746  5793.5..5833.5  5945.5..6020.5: -0.14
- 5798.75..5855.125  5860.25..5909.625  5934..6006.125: 0.33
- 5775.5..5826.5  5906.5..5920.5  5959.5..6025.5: 0.14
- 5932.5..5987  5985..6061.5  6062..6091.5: -0.03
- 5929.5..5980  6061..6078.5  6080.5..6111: -0.04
